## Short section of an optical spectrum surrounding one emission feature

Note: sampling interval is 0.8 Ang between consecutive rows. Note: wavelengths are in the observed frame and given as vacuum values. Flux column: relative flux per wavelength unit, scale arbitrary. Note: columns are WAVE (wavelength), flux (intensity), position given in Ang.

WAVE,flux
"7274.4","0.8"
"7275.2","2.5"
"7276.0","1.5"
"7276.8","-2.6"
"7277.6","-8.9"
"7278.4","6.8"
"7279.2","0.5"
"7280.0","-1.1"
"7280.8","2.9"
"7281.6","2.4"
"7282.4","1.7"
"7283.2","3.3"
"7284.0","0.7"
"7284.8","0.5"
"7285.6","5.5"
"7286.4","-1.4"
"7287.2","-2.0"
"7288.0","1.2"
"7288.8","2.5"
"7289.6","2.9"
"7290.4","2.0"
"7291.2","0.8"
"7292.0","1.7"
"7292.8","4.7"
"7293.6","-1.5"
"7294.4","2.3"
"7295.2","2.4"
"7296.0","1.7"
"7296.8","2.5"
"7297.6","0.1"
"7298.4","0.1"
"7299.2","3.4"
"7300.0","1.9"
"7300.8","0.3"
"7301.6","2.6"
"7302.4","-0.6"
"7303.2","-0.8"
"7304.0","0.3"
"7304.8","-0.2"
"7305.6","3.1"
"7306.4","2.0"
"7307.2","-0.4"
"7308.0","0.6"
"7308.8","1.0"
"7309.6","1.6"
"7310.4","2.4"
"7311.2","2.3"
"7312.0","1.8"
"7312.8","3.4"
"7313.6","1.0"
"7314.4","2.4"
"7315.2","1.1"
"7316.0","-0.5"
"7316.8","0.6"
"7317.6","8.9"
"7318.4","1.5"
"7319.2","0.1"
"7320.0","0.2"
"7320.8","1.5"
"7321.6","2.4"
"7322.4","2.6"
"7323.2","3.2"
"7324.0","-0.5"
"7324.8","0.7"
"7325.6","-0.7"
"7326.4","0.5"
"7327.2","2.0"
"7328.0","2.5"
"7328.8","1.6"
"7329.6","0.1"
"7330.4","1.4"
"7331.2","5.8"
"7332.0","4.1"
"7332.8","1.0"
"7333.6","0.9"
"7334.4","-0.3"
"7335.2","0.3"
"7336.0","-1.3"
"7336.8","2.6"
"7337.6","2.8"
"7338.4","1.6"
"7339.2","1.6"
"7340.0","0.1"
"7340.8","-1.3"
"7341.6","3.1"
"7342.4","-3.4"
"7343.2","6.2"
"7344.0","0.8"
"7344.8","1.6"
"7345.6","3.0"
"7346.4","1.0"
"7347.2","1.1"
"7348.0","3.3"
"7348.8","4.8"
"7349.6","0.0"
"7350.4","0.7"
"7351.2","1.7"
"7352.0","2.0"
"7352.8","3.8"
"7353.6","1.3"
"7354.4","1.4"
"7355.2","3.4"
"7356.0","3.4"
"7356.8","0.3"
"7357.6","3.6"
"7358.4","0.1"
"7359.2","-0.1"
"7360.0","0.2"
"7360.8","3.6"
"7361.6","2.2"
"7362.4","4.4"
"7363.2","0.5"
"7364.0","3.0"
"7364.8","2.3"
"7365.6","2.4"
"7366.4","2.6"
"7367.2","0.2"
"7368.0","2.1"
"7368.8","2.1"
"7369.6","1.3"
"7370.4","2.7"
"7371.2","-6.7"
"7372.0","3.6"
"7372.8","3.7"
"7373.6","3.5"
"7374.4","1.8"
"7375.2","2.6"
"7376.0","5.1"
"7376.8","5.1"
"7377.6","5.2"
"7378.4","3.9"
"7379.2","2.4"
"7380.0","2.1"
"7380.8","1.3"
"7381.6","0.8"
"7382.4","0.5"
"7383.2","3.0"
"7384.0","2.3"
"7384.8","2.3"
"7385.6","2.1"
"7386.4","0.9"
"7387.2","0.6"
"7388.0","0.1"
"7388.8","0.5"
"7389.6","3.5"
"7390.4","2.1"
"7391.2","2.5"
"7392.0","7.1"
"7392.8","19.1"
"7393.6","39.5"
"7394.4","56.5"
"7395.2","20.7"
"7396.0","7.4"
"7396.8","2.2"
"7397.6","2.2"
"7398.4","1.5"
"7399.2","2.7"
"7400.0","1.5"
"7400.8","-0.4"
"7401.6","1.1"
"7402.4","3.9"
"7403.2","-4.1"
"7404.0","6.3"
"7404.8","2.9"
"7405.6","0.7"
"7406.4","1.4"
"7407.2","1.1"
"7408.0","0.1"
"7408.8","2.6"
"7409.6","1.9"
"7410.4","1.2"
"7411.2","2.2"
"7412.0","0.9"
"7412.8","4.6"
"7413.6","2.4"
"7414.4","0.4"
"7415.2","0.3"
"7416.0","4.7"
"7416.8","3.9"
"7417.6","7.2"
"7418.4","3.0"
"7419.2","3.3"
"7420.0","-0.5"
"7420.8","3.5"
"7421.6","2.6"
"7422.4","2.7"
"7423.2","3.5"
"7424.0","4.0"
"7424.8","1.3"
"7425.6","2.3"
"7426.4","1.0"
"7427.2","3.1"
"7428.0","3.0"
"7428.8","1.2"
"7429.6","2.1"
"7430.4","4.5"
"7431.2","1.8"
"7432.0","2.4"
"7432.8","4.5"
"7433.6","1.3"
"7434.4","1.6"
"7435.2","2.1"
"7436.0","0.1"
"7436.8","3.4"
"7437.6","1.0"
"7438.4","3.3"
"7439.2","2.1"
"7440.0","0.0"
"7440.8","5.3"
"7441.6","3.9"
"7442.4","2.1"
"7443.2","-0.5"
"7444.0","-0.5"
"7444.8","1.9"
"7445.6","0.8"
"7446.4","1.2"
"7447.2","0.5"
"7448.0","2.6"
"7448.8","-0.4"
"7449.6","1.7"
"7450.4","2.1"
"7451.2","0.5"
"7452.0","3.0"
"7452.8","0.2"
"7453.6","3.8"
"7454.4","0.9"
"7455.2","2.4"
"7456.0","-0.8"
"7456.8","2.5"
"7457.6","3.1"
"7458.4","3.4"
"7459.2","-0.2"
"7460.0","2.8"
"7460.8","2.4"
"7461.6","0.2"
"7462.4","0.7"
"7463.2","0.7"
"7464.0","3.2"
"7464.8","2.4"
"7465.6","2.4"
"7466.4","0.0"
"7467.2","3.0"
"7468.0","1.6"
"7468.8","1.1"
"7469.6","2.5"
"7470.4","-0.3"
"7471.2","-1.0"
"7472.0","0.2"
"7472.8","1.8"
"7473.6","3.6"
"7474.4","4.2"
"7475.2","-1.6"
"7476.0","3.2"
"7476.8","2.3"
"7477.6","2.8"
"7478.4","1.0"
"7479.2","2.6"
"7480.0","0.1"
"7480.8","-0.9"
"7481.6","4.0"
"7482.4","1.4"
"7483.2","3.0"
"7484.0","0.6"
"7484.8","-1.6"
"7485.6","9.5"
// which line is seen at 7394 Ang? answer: H-alpha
